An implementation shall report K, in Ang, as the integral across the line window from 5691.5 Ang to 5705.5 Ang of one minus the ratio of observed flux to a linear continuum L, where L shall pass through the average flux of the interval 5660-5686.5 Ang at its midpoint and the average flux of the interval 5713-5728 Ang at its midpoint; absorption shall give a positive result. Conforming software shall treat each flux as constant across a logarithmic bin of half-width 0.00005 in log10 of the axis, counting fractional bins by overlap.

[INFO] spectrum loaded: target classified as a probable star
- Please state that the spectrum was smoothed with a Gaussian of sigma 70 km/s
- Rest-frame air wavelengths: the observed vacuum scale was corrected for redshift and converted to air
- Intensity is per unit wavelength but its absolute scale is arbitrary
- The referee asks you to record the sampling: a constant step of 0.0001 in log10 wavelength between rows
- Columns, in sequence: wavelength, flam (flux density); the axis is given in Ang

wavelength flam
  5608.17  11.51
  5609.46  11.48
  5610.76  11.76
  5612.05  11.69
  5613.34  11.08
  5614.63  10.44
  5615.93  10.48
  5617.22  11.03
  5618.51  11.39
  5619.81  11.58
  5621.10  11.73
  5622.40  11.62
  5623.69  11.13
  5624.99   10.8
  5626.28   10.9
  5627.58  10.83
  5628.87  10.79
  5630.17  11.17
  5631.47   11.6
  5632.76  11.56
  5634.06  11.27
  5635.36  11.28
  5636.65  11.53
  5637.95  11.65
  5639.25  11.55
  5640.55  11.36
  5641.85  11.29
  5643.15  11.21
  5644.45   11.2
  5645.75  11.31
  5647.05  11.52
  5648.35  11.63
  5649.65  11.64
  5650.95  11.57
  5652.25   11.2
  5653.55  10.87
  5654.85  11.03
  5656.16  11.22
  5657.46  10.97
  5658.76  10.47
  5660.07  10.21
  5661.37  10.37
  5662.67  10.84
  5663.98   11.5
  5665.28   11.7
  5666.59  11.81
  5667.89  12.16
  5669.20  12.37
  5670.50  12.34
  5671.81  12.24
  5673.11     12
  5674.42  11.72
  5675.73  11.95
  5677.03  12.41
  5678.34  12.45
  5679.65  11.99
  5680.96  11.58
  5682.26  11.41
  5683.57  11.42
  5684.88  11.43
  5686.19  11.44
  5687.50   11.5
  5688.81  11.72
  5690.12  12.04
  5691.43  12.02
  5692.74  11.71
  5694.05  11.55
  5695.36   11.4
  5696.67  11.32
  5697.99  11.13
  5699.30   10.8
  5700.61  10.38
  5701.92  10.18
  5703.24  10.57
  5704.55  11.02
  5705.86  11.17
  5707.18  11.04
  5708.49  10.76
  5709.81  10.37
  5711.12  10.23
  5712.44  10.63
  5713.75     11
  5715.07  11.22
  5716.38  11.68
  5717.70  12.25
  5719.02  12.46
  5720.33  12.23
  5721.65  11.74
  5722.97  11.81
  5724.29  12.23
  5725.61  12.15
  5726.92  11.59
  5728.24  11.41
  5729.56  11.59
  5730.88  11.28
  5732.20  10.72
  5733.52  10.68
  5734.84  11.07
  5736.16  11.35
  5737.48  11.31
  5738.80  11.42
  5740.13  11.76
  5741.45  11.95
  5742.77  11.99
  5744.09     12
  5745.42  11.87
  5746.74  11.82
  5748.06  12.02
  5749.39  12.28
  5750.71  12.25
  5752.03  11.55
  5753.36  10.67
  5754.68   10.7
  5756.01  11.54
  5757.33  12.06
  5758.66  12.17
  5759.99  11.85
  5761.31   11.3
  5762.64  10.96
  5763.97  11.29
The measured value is 0.9 Ang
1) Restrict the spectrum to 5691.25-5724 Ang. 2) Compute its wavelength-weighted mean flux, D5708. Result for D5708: 11.2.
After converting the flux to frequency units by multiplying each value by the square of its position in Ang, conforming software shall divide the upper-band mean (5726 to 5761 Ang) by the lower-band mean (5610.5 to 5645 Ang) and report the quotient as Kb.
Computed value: 1.1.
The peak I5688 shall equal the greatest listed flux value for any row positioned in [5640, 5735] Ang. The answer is 12.46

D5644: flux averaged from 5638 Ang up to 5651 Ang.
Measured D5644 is 11.4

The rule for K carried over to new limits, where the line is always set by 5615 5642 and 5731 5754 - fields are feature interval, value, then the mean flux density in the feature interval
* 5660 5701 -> -0.81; 11.6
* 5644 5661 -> 0.29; 11.1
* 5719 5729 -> -0.35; 11.9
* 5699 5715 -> 1.08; 10.7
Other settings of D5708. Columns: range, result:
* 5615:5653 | 11.3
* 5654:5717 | 11.3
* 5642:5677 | 11.4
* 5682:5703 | 11.3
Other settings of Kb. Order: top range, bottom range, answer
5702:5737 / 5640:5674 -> 1.01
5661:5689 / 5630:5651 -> 1.04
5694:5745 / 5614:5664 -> 1.04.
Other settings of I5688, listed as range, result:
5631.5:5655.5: 11.65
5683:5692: 12.04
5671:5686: 12.45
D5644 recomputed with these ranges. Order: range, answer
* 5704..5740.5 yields 11.4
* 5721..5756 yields 11.6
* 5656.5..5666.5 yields 10.9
